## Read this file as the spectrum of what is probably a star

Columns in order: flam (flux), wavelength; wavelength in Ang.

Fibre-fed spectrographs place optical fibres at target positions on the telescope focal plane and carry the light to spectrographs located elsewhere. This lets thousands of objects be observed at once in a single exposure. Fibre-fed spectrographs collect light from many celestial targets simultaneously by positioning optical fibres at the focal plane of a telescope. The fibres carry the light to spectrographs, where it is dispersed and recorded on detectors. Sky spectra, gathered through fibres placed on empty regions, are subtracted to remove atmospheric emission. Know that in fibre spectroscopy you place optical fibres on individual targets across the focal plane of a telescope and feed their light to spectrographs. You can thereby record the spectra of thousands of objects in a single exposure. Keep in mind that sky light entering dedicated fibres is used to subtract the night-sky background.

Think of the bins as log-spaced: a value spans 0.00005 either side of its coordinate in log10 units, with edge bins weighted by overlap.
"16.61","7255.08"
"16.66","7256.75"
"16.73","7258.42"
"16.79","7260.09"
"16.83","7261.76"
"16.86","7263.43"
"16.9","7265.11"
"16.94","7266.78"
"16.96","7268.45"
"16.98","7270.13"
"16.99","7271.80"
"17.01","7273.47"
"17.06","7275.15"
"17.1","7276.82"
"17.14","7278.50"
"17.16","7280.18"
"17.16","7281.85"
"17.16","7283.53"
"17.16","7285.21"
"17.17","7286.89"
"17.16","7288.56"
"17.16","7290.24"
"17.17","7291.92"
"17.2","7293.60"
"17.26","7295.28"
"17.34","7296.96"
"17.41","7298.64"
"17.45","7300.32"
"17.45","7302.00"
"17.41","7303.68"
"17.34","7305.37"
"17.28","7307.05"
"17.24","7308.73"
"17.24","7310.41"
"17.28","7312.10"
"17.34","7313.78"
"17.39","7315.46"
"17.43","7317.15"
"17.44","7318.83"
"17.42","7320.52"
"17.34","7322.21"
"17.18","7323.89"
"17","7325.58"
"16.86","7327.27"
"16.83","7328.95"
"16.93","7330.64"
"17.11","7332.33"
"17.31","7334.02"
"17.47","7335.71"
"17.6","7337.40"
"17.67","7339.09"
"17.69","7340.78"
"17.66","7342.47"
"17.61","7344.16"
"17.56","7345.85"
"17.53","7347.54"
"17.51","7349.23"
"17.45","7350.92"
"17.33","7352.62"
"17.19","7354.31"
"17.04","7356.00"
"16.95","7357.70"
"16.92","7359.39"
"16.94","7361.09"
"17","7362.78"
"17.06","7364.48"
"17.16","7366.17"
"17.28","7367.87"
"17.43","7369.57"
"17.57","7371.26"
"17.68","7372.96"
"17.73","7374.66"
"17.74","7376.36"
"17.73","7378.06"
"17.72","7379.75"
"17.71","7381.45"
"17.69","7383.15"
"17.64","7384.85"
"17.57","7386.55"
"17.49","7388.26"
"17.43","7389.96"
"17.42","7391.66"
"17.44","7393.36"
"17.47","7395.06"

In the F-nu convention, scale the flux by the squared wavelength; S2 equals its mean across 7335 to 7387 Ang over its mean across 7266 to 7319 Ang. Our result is 1.0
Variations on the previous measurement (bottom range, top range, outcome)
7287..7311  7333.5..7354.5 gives 1.03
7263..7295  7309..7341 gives 1.02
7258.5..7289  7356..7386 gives 1.05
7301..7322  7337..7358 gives 1.02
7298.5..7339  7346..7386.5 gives 1.02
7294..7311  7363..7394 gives 1.03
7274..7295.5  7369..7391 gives 1.05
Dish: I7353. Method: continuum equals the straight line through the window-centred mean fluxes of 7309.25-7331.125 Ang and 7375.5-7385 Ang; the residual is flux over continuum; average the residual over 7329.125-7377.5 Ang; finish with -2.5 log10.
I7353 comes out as 0.009 mag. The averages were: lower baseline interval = 17.2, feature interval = 17.4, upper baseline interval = 17.7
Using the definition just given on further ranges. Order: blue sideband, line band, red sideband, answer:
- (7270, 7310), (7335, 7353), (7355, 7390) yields -0.014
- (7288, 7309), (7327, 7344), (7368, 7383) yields 0.008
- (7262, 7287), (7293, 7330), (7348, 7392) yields -0.006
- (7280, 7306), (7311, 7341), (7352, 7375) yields -0.002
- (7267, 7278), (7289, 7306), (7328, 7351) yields -0.009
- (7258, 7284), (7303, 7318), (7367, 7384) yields -0.006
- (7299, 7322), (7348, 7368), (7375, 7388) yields 0.026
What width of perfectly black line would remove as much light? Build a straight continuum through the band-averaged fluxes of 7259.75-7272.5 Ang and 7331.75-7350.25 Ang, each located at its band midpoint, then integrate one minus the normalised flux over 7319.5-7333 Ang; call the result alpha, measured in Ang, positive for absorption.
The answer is 0.2 Ang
